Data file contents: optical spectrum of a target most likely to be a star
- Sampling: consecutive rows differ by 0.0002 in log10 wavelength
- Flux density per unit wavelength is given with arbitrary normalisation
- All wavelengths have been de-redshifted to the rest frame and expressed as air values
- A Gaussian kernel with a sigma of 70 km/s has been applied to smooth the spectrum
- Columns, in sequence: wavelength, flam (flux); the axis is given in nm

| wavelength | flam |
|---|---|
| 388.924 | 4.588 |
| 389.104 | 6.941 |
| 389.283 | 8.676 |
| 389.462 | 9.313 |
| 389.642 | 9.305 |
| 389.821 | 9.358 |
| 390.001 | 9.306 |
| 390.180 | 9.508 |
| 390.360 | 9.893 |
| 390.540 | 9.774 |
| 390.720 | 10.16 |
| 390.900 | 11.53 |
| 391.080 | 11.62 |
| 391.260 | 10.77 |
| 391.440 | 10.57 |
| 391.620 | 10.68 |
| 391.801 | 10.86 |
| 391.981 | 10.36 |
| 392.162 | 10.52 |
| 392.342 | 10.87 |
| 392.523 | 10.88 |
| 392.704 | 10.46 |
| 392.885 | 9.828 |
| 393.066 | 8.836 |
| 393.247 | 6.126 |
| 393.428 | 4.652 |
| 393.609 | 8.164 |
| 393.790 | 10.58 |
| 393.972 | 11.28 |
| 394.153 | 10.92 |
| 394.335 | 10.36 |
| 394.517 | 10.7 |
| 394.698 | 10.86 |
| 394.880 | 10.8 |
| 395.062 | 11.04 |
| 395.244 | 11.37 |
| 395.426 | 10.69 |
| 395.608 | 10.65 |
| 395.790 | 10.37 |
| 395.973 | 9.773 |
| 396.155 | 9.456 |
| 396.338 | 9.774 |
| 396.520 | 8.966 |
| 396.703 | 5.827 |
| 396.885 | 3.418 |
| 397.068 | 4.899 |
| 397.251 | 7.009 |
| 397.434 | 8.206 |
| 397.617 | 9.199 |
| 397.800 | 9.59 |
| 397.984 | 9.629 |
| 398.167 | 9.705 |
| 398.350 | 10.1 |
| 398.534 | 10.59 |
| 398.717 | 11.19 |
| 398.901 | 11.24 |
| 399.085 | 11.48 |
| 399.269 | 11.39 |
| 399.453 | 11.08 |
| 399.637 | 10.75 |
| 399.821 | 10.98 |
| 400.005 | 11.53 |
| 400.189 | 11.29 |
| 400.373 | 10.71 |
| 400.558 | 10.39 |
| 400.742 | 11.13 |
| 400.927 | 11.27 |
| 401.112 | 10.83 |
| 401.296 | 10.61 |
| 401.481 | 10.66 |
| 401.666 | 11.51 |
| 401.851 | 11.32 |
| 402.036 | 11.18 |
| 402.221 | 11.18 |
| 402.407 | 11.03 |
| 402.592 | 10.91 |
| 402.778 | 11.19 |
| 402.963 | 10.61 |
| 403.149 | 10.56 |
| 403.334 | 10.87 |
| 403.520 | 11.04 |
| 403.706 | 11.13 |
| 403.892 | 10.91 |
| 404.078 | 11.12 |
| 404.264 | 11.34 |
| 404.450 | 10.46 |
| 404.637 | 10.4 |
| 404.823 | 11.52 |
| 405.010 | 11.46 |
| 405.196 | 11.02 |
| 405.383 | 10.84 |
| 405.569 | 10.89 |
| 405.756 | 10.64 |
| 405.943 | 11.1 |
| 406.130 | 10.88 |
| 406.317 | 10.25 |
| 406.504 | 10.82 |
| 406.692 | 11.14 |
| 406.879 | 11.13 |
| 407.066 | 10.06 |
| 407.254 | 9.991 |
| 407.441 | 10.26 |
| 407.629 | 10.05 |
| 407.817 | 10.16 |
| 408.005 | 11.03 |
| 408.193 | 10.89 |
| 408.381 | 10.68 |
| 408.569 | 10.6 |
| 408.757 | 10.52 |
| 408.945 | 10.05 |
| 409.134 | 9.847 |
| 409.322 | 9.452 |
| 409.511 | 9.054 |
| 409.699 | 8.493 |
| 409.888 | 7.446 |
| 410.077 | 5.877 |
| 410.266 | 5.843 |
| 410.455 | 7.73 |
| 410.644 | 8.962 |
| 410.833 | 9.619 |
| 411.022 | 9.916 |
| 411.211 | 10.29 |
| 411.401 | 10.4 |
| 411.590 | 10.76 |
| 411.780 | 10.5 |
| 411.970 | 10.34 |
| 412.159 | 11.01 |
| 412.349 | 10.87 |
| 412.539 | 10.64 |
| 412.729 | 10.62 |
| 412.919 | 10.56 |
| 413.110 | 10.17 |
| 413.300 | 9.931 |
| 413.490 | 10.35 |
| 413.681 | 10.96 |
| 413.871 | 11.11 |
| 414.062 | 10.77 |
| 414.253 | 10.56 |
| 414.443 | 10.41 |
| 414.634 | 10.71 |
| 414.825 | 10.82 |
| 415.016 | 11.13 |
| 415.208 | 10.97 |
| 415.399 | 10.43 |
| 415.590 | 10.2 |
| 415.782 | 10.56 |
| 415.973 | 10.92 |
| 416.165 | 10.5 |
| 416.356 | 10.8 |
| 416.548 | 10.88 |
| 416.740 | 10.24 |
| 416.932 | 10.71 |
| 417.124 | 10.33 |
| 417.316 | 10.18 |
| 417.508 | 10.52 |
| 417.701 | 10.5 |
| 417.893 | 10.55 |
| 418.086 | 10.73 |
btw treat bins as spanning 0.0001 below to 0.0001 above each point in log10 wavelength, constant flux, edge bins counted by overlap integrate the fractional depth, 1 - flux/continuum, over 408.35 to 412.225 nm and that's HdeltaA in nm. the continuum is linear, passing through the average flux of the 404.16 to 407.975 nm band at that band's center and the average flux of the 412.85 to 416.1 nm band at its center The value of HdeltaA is 0.47 nm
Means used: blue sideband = 10.7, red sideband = 10.6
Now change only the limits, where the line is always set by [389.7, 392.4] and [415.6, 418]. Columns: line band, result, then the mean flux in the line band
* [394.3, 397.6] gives 0.41 nm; 9.1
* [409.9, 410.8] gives 0.27 nm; 7.31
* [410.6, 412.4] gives 0.04 nm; 10.3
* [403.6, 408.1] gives -0.13 nm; 10.8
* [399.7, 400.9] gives -0.07 nm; 11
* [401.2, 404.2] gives -0.16 nm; 11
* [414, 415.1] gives -0.02 nm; 10.7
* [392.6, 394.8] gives 0.21 nm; 9.41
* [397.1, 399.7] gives 0.12 nm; 9.96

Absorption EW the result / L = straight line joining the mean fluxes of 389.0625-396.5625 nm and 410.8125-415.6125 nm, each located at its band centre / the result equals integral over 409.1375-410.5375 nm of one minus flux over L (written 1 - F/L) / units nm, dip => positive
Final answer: 0.35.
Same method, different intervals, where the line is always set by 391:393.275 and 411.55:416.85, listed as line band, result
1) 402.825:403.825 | -0.04 nm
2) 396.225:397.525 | 0.43 nm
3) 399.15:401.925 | -0.16 nm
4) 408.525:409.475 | 0.05 nm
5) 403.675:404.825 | -0.05 nm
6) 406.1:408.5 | -0.01 nm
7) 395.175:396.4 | 0.01 nm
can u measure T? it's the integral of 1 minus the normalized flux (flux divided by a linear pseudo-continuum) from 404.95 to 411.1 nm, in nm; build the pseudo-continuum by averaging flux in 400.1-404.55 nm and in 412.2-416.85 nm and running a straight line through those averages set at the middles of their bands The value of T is 0.53 nm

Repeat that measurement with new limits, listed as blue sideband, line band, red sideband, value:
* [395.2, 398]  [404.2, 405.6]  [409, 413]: -0.29 nm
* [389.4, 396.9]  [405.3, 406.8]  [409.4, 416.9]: -0.13 nm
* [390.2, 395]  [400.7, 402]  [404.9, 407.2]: -0.06 nm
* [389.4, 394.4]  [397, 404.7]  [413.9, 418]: -0.30 nm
